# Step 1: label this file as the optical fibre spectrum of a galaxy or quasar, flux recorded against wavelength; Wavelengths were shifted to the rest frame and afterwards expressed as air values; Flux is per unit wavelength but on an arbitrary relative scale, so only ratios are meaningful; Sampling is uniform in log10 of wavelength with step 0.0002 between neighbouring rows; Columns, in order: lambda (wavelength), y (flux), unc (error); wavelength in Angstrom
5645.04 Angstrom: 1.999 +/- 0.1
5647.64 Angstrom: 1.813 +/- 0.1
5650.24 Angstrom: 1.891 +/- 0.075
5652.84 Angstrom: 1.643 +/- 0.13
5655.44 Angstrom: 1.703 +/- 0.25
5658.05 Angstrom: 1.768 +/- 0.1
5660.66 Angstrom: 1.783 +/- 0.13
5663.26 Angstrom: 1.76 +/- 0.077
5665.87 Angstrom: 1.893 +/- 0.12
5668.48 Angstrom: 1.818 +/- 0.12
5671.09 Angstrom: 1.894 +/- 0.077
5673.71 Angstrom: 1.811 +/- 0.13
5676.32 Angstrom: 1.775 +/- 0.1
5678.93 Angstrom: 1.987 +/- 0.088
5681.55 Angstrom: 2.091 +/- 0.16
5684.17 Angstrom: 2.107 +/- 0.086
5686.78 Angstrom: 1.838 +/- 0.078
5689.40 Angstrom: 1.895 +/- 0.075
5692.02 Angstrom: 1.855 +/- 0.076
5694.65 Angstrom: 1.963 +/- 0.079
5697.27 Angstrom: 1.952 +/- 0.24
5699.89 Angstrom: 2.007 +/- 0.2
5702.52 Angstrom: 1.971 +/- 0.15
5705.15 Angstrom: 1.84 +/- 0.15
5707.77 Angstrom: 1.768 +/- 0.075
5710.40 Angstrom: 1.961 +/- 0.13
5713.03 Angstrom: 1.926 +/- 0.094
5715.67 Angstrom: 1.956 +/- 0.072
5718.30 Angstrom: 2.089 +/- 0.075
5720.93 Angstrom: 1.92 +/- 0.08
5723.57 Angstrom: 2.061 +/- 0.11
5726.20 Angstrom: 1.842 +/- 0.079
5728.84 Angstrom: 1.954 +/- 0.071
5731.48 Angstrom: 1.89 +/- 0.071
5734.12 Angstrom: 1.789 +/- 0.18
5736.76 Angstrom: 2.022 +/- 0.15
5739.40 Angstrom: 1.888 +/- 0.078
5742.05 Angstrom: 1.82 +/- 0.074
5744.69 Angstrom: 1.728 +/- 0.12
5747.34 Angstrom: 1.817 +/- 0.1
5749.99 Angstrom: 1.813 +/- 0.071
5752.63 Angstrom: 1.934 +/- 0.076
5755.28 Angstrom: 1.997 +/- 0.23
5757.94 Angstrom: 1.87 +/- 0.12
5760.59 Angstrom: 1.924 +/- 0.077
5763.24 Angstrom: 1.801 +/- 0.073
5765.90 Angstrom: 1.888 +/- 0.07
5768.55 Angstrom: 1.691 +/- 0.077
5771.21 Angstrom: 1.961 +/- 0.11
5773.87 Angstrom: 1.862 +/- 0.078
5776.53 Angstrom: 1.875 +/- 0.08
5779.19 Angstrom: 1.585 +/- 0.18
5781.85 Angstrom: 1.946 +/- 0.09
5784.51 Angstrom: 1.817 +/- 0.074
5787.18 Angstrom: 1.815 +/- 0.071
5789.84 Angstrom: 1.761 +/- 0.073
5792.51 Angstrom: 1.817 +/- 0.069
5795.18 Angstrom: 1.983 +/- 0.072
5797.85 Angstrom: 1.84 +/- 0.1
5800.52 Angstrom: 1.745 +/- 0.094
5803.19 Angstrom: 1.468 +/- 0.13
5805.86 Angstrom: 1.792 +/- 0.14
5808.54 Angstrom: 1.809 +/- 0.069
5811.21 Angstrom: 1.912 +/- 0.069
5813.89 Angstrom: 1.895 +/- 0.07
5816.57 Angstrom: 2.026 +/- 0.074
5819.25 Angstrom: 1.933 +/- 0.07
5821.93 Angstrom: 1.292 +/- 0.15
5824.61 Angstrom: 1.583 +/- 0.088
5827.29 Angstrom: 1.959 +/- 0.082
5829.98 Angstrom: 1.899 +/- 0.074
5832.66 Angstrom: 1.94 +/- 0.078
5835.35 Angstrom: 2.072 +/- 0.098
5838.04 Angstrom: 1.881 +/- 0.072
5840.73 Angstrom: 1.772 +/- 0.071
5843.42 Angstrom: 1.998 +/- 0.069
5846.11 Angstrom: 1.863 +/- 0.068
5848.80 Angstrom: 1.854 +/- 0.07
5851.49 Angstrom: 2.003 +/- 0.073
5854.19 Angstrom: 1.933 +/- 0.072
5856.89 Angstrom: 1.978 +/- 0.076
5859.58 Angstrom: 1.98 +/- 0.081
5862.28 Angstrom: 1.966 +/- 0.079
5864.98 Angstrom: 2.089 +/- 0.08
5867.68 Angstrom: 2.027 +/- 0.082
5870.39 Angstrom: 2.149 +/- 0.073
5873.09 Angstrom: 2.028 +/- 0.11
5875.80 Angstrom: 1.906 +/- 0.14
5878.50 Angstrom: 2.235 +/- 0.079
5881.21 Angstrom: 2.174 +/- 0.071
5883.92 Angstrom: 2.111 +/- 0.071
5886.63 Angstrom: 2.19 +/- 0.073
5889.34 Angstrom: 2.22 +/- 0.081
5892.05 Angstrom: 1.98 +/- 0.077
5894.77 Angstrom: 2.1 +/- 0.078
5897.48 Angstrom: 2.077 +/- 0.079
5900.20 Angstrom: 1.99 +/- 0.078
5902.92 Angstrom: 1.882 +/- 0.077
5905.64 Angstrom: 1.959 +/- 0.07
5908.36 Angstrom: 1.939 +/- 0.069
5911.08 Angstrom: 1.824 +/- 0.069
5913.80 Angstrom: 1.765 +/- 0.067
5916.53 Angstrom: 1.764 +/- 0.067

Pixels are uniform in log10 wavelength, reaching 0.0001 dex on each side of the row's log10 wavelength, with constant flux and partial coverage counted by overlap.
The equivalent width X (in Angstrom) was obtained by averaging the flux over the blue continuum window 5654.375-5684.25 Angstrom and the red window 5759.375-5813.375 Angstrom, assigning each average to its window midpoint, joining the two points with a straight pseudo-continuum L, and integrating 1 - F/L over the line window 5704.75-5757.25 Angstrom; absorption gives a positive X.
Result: -1.9 Angstrom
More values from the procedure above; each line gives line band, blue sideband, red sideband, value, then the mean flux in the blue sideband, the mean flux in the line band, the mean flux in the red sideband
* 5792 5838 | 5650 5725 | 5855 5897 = 4.4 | 1.89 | 1.82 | 2.07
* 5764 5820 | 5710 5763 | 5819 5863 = 1.8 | 1.91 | 1.83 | 1.87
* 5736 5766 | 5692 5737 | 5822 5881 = 1.0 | 1.93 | 1.87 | 1.95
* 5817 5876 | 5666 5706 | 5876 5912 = 3.1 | 1.92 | 1.92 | 2.05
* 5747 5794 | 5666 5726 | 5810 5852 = 1.2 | 1.93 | 1.84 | 1.86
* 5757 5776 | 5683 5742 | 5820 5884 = 0.8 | 1.93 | 1.86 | 1.94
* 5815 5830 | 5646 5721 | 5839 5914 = 1.5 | 1.89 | 1.77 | 2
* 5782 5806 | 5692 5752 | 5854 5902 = 2.3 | 1.91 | 1.79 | 2.06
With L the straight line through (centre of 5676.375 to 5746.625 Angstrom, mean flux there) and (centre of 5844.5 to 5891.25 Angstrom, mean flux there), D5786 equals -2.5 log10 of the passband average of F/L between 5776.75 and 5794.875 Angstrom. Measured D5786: 0.10 mag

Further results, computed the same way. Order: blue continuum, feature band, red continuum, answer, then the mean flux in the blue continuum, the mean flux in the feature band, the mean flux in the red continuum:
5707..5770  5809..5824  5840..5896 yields 0.10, 1.89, 1.8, 2.03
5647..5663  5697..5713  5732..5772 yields -0.06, 1.77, 1.92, 1.86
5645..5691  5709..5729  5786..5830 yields -0.07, 1.86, 1.96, 1.79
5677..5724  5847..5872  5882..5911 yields 0.01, 1.95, 2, 2.04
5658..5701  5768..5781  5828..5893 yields 0.09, 1.9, 1.81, 2.01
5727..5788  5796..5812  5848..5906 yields 0.10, 1.86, 1.76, 2.04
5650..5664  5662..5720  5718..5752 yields -0.06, 1.75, 1.92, 1.89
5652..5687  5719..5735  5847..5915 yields -0.01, 1.85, 1.92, 2.01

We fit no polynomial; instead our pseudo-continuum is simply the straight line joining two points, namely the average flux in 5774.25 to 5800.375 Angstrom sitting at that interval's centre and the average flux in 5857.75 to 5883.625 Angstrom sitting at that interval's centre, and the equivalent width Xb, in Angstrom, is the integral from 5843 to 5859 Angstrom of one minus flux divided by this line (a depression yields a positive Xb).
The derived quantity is 0.55 Angstrom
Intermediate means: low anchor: 1.82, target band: 1.94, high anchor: 2.06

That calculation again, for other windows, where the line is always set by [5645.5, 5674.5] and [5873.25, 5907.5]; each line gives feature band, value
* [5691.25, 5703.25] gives -0.70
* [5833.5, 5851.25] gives 0.86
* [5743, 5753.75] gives 0.47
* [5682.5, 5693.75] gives -0.58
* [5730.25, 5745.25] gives 0.23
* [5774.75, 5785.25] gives 0.72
